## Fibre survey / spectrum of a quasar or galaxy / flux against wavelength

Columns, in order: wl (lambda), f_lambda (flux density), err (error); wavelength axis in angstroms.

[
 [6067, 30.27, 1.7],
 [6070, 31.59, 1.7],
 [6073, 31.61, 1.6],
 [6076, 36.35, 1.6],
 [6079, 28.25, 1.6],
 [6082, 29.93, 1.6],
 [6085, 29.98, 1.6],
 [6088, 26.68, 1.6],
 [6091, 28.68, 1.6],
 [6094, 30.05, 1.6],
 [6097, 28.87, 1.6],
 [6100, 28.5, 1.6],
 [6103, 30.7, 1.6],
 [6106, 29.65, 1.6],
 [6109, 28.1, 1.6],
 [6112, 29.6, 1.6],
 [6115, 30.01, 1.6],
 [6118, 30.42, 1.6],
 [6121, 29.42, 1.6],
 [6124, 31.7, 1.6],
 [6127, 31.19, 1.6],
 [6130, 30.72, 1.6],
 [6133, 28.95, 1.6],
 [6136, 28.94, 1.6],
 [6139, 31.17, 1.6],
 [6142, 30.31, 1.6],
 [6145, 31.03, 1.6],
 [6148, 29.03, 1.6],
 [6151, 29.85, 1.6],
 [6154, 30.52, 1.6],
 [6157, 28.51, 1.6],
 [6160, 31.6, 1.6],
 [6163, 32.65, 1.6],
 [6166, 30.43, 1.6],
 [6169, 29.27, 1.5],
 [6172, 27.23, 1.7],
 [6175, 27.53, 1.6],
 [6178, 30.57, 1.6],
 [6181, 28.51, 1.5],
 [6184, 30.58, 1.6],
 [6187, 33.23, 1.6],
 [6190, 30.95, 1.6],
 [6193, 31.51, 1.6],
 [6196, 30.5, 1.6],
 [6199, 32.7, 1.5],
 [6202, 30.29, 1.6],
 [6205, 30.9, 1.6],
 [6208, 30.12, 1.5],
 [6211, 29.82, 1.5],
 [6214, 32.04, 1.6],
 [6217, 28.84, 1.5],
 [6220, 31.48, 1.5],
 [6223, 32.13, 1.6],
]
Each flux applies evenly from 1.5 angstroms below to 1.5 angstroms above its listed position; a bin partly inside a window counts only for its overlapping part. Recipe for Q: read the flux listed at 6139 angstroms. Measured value 31.17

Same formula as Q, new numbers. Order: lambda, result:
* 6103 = 30.7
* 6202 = 30.29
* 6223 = 32.13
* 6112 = 29.6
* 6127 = 31.19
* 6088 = 26.68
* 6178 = 30.57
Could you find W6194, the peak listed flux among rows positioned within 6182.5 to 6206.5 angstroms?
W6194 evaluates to 33.23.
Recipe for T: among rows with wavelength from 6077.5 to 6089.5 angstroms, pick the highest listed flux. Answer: 29.98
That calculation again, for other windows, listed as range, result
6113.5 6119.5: 30.42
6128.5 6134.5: 30.72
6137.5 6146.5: 31.17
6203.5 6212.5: 30.9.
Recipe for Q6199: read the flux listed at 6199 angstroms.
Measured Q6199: 32.7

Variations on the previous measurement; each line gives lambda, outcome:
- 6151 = 29.85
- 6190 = 30.95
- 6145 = 31.03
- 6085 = 29.98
